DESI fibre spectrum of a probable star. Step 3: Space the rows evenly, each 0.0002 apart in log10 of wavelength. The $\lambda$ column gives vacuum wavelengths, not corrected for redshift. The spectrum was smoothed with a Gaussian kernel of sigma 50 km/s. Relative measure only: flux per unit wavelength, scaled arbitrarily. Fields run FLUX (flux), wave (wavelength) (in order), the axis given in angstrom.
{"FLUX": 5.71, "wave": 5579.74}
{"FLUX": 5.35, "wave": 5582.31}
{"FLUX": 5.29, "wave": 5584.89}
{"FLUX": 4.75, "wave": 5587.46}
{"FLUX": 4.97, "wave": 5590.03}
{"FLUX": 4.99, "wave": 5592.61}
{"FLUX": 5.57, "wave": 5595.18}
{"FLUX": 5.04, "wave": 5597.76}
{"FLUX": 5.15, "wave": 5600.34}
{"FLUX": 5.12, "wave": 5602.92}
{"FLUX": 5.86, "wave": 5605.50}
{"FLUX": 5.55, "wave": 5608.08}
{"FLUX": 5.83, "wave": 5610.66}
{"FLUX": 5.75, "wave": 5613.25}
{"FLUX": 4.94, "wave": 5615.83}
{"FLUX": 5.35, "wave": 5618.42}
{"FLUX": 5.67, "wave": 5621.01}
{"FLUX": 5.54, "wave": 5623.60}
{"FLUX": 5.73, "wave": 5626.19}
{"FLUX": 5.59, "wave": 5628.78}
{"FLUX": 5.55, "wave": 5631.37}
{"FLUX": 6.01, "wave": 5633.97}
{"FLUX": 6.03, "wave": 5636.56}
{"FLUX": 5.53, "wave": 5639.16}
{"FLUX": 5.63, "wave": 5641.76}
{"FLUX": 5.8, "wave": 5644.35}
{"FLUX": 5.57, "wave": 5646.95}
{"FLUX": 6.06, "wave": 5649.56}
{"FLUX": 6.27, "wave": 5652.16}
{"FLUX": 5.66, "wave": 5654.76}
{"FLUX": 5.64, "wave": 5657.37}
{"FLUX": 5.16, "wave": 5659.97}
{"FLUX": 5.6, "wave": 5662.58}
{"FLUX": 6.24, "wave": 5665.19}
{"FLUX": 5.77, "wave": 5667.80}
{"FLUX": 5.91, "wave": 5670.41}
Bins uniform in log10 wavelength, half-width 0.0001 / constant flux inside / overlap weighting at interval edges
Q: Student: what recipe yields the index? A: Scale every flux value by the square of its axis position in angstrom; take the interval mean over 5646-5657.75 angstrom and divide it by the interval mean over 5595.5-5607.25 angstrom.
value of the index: 1.12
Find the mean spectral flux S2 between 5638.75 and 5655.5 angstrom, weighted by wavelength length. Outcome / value 5.81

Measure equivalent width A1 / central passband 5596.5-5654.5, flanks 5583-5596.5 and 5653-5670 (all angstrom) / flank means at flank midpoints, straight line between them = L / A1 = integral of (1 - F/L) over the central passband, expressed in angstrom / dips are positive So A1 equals -2.2 angstrom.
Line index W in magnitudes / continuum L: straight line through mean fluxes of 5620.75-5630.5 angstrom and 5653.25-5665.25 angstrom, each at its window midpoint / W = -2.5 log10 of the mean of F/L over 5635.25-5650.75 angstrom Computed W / -0.03 mag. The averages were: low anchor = 5.63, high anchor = 5.61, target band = 5.77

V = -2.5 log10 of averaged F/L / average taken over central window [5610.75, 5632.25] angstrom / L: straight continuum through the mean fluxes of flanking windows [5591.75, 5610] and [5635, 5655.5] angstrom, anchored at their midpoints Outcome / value 0.01 mag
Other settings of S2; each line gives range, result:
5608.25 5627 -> 5.54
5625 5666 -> 5.75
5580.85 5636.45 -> 5.42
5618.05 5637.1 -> 5.69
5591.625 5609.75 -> 5.34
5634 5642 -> 5.79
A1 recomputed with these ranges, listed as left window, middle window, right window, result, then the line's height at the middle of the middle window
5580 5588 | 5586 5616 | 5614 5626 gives 0.1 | 5.33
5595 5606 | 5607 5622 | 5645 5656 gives -0.2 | 5.45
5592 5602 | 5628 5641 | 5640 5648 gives -0.4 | 5.57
